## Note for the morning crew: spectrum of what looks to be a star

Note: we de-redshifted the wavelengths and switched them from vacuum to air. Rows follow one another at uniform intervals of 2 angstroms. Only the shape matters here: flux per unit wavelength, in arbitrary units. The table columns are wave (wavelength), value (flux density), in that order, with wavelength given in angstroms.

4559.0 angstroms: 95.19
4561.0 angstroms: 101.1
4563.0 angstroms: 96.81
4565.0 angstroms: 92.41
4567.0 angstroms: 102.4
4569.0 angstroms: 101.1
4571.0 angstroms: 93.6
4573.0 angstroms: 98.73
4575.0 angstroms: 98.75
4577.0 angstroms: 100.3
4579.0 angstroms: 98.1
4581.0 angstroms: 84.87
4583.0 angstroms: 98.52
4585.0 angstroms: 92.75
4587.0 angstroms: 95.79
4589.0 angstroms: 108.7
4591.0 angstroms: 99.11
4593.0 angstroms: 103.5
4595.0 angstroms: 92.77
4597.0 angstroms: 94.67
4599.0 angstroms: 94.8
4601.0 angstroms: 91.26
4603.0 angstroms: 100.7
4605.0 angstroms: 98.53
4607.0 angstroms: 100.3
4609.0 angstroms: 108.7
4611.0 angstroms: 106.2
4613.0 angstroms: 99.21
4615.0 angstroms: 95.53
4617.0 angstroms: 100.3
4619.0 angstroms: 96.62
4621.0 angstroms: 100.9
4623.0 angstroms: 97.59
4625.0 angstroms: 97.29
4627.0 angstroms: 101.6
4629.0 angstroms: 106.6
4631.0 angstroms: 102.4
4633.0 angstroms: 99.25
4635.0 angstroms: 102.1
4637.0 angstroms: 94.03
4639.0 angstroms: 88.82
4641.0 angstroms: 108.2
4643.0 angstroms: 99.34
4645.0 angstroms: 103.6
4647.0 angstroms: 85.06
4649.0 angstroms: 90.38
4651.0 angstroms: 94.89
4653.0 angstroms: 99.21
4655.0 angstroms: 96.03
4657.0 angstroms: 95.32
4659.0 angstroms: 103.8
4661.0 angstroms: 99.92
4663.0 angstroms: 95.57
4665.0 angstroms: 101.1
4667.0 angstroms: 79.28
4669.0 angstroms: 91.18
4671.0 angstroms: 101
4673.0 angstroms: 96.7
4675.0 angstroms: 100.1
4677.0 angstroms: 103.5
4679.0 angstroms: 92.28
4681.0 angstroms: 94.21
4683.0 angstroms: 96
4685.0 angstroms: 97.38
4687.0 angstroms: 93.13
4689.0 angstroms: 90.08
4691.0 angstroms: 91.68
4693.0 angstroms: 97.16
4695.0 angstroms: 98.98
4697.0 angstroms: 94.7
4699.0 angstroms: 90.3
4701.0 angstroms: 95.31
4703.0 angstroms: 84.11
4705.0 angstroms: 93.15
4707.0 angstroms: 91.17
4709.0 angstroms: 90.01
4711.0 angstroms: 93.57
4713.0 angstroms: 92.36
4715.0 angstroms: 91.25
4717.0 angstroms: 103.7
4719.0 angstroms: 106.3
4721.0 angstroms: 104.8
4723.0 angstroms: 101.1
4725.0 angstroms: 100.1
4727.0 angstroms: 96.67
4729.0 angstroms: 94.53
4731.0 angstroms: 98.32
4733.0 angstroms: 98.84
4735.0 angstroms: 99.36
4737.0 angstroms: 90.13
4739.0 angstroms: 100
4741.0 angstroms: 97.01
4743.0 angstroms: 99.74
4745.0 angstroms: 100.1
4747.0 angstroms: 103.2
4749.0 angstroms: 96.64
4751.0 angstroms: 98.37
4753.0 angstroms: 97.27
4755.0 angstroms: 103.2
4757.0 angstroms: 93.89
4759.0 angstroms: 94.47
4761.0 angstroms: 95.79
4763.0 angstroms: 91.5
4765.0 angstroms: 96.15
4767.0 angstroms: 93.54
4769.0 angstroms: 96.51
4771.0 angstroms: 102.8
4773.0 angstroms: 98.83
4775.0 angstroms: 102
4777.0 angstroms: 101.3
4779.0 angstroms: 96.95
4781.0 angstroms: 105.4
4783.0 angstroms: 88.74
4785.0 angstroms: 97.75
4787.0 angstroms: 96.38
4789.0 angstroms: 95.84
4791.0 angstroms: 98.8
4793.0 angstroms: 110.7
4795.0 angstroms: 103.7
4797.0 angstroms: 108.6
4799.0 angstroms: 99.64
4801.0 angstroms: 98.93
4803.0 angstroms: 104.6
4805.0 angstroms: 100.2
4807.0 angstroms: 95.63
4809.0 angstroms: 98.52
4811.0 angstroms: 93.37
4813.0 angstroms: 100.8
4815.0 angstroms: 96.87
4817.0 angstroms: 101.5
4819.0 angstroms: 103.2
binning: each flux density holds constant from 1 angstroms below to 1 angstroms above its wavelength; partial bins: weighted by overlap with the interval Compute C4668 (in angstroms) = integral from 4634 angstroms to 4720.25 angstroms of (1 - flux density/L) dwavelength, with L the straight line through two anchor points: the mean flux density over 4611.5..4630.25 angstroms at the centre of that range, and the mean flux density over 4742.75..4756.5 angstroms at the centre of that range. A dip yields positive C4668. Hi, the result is 3.6 angstroms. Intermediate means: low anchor 99.7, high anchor 99.6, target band 95.5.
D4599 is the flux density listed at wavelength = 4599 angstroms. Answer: 94.8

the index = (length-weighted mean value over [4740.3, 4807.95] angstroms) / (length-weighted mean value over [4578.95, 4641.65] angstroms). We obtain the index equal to 1.00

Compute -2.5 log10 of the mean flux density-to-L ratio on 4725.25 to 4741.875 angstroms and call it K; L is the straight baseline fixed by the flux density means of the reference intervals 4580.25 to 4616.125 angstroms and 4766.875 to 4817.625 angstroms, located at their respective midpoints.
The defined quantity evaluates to 0.02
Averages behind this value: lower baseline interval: 98.2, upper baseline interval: 99.6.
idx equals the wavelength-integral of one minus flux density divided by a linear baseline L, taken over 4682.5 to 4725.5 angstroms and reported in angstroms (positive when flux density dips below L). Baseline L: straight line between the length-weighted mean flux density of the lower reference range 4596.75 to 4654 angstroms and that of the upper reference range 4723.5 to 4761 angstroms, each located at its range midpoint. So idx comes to 1.3 angstroms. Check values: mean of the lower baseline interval 98.6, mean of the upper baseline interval 97.9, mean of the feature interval 95.2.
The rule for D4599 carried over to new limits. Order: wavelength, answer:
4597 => 94.67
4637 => 94.03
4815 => 96.87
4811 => 93.37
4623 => 97.59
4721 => 104.8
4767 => 93.54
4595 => 92.77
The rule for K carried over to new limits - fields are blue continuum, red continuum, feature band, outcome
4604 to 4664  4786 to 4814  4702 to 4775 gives 0.032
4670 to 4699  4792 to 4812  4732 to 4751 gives 0.003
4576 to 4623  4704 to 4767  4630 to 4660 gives 0.005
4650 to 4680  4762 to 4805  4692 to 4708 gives 0.050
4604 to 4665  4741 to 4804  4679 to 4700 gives 0.053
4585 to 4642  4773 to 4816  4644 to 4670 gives 0.049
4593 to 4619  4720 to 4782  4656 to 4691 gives 0.031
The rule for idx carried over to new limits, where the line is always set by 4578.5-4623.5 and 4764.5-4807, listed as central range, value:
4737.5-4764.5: 0.5 angstroms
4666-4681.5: 0.6 angstroms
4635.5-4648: 0.2 angstroms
